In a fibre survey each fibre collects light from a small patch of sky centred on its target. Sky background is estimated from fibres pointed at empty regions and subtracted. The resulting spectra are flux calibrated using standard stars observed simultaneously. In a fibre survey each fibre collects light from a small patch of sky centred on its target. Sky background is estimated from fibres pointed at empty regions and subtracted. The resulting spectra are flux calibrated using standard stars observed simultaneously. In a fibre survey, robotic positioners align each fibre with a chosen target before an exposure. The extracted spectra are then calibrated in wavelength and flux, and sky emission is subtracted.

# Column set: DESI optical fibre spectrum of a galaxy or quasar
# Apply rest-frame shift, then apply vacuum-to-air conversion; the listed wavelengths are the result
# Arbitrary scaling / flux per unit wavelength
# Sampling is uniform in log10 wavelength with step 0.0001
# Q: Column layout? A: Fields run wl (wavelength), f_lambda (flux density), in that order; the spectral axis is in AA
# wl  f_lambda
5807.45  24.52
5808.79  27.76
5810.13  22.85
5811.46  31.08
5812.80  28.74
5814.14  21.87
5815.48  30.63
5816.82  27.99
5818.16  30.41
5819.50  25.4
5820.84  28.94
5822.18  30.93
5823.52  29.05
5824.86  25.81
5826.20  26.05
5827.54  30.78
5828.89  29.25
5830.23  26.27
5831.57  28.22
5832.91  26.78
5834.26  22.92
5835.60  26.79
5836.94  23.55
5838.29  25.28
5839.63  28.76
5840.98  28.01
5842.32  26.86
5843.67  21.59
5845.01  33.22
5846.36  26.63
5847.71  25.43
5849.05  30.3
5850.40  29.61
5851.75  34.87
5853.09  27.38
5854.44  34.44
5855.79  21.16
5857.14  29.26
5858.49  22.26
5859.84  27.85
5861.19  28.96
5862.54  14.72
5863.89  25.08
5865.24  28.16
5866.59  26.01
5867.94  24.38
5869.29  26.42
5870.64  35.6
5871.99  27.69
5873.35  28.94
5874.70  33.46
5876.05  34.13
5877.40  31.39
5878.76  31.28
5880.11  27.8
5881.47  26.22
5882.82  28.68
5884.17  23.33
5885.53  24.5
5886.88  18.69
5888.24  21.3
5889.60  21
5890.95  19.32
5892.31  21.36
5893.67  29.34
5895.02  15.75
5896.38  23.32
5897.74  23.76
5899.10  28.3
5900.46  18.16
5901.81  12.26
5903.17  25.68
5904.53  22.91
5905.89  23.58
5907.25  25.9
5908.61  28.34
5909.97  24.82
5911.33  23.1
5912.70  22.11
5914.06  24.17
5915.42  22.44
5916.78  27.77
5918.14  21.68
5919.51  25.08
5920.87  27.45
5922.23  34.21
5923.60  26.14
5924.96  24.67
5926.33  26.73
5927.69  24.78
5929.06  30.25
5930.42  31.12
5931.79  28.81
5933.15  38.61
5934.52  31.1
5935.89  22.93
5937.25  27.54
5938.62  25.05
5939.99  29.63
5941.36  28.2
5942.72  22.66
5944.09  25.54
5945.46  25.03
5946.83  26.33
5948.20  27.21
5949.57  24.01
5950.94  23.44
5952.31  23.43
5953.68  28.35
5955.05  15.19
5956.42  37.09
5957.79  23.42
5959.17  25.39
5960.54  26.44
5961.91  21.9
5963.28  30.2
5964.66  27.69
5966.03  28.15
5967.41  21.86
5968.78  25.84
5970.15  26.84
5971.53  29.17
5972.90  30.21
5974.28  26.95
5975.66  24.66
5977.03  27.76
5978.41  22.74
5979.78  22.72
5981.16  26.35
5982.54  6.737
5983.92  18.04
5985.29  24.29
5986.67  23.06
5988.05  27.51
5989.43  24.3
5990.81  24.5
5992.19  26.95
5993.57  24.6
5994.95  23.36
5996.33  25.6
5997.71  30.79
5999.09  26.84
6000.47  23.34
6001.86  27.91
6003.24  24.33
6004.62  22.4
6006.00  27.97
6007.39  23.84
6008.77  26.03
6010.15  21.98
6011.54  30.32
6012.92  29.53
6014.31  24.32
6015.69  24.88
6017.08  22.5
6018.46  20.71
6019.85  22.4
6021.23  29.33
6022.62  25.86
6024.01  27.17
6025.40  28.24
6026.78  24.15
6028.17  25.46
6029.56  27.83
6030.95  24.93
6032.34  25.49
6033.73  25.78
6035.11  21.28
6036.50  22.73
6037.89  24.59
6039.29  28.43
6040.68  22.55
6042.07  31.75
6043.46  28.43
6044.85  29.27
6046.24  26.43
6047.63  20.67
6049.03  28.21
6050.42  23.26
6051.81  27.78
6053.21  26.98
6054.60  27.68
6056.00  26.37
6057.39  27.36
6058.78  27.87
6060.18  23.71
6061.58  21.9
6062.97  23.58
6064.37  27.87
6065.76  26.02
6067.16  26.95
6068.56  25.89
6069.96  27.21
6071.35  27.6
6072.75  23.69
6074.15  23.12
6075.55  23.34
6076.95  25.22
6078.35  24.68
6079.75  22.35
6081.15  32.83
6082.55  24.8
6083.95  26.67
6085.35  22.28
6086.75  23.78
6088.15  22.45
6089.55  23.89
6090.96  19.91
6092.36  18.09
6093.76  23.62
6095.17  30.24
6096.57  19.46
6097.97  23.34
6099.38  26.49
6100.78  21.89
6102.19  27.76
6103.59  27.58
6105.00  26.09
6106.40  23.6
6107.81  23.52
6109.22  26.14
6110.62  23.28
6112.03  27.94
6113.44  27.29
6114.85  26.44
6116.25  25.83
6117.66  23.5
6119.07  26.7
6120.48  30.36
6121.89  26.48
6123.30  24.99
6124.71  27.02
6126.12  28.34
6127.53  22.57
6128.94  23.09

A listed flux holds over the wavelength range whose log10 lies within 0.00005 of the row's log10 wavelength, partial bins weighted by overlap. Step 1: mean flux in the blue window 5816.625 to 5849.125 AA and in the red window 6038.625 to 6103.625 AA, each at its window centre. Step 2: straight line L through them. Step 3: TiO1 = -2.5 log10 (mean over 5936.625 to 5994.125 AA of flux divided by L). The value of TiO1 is 0.04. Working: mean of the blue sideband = 27.3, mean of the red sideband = 25.3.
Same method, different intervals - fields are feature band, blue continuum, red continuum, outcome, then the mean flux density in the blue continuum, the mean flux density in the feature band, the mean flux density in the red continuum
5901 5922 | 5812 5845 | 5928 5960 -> 0.13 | 27.3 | 24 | 26.9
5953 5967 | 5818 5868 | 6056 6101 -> -0.02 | 27.1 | 26.3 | 24.7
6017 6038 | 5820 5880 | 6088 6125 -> 0.04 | 27.8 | 25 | 25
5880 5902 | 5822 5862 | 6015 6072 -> 0.20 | 27.5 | 22.6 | 25.8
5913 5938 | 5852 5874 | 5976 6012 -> -0.07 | 26.9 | 27.4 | 24.4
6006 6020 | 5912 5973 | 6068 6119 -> 0.04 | 26.5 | 24.9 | 24.8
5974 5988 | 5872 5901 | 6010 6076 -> 0.14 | 25.3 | 22.4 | 25.7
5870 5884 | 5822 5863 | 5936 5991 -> -0.14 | 27.2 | 30.3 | 25.1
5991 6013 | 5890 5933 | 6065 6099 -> -0.05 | 24.8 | 25.9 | 24.5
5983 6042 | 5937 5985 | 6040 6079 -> 0.02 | 25.2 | 25.1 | 25.9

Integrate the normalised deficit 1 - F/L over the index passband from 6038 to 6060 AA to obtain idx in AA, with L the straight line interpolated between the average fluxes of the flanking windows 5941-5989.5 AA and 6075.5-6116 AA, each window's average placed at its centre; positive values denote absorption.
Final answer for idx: -1.7 AA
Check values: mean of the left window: 25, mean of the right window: 24.7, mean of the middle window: 26.7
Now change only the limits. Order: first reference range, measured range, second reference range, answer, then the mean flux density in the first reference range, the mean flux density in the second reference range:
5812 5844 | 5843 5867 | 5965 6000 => -0.25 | 27.2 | 24.8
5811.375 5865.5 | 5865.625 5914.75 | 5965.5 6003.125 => 2.50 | 27.3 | 24.8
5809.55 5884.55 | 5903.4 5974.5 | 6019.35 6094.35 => 0.82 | 27.7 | 25.4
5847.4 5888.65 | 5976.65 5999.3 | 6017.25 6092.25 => 2.02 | 27.5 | 25.4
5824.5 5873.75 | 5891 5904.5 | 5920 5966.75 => 2.58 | 27.2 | 27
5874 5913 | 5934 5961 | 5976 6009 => -1.67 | 24.5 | 24.2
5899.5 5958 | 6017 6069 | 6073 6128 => -1.07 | 25.8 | 25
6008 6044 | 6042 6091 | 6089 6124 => -0.57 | 25.6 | 25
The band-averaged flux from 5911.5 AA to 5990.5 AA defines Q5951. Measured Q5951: 25.8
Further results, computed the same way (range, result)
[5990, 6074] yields 25.7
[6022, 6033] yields 26.1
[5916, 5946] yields 27.5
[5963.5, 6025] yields 25.1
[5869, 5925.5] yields 25.3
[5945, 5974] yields 26.1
